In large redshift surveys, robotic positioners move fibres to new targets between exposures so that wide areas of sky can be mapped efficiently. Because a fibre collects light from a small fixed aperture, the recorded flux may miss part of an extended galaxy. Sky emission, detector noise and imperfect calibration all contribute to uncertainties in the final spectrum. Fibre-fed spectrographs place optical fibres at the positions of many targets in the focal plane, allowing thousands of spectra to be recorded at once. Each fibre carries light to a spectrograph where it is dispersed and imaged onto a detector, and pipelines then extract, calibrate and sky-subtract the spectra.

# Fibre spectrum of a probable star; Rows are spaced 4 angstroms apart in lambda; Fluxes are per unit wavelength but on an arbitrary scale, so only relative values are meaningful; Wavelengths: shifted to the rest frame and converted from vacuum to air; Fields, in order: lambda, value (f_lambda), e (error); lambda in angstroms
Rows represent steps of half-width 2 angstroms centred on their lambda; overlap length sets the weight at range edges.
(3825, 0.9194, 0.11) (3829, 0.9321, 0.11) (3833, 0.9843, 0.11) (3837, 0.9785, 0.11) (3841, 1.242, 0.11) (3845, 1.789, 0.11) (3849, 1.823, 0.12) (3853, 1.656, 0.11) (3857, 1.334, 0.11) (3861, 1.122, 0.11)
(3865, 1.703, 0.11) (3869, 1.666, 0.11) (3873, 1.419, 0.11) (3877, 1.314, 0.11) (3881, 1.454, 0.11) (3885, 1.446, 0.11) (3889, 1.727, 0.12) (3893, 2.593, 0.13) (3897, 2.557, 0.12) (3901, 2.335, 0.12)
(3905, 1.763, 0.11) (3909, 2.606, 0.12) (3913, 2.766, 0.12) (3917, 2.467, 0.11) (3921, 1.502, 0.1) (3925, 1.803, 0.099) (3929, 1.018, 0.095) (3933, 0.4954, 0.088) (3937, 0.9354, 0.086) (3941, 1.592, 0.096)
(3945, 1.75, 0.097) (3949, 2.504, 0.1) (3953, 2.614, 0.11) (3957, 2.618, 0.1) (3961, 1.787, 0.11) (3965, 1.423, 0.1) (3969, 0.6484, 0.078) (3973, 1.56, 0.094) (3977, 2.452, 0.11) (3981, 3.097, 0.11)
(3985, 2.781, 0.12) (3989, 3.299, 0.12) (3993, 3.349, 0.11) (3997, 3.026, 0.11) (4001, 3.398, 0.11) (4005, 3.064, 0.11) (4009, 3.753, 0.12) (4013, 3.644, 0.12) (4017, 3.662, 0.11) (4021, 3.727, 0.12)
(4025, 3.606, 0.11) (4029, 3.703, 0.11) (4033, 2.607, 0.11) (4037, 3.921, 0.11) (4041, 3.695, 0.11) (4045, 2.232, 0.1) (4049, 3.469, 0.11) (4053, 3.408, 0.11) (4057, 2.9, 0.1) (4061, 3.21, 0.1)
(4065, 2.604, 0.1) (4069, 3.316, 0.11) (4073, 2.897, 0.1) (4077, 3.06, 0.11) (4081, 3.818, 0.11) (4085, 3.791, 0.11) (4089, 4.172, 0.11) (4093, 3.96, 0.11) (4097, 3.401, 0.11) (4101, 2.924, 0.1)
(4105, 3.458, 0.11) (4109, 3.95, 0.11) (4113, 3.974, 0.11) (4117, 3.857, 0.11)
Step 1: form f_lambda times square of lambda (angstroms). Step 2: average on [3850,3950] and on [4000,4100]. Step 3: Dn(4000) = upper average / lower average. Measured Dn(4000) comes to 2.11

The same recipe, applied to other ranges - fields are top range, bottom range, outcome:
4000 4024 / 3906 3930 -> 1.81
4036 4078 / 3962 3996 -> 1.40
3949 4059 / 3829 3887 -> 2.25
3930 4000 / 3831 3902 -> 1.38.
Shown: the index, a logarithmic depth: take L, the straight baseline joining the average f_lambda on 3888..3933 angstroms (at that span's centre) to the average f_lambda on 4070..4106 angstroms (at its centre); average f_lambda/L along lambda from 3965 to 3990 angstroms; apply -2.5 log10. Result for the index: 0.19 mag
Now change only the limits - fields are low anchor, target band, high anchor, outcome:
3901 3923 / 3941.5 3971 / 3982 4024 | 0.411 mag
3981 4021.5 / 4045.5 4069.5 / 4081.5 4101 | 0.165 mag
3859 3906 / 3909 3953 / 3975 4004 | 0.296 mag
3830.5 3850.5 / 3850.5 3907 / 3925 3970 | -0.192 mag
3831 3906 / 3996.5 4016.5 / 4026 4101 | -0.204 mag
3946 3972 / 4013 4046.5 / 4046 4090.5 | -0.222 mag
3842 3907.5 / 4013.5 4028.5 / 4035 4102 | -0.236 mag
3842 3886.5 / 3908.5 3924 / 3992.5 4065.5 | -0.099 mag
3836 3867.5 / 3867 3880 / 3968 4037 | 0.163 mag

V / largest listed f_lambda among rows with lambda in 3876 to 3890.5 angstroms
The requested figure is 1.727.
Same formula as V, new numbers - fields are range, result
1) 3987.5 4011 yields 3.753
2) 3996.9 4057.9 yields 3.921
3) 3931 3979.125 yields 2.618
